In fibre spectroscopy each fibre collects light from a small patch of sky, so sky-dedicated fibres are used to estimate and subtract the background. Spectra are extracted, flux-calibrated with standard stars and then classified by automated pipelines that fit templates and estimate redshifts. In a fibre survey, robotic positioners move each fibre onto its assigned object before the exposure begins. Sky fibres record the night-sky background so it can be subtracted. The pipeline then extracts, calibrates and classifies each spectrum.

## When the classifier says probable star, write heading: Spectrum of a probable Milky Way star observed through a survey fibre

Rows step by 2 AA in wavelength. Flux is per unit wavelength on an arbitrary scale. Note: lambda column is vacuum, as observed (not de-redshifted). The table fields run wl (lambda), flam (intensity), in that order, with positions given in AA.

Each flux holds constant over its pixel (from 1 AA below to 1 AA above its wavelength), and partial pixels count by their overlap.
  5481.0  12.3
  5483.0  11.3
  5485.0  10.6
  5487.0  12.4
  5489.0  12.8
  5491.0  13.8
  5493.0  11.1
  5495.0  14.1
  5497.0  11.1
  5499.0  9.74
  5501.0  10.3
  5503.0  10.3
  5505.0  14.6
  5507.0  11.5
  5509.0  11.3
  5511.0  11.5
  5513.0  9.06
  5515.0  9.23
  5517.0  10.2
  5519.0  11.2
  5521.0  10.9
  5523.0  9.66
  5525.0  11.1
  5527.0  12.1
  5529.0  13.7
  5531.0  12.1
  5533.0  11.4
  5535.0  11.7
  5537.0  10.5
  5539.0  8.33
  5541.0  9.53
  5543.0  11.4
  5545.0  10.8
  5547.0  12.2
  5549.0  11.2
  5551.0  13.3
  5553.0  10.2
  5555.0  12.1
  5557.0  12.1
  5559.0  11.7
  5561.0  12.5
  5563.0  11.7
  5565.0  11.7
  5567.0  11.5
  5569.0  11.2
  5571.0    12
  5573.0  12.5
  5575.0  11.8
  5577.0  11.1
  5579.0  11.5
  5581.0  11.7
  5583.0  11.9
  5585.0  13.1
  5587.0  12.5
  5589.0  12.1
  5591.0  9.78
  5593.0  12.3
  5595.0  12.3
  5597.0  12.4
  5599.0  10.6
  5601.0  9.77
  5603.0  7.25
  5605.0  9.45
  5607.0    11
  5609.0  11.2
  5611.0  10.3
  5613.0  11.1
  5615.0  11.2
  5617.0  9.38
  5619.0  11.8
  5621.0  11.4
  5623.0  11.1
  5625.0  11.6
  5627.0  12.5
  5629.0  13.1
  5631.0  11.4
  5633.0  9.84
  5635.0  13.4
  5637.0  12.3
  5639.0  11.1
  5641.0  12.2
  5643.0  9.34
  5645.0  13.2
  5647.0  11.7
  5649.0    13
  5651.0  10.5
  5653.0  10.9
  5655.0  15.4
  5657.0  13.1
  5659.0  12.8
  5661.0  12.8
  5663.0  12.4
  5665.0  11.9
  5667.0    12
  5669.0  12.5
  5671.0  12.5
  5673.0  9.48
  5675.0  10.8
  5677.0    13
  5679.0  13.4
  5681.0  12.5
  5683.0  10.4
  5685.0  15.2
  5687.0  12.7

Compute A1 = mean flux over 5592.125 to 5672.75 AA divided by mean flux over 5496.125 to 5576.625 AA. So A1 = 1.03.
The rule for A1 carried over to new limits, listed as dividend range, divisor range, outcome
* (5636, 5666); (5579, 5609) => 1.09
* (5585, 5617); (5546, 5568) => 0.92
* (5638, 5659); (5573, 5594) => 1.02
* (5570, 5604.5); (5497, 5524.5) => 1.06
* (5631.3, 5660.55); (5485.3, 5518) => 1.06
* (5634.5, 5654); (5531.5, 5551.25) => 1.07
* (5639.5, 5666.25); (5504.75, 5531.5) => 1.09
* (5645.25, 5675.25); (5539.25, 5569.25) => 1.06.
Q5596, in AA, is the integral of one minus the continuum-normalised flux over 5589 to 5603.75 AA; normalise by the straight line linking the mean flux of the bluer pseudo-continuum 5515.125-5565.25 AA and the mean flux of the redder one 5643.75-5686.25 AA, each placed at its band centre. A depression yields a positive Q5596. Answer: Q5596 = 1.2 AA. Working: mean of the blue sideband 11.3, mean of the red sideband 12.3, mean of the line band 10.8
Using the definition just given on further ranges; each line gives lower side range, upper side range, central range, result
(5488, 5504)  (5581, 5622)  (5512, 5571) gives 1.01 AA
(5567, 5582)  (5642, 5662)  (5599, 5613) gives 2.28 AA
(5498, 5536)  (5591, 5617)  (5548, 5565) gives -1.44 AA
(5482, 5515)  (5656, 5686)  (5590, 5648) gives 4.36 AA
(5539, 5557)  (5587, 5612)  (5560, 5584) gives -1.63 AA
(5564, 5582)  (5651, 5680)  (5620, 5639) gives 0.38 AA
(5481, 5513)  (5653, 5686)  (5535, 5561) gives 1.60 AA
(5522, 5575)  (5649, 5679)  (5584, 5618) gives 2.54 AA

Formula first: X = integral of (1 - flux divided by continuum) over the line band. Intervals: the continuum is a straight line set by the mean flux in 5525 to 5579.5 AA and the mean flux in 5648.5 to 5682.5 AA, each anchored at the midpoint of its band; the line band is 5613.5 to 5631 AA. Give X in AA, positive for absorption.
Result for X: 0.72 AA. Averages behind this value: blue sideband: 11.5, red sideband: 12.3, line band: 11.5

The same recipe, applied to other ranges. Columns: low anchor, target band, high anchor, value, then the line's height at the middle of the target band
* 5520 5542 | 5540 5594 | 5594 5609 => -4.9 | 10.7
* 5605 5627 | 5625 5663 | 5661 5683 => -2.1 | 11.5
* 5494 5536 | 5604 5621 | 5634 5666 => 1.8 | 12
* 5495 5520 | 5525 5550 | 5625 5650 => -0.1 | 11.2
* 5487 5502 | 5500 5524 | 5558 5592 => 2.1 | 11.9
